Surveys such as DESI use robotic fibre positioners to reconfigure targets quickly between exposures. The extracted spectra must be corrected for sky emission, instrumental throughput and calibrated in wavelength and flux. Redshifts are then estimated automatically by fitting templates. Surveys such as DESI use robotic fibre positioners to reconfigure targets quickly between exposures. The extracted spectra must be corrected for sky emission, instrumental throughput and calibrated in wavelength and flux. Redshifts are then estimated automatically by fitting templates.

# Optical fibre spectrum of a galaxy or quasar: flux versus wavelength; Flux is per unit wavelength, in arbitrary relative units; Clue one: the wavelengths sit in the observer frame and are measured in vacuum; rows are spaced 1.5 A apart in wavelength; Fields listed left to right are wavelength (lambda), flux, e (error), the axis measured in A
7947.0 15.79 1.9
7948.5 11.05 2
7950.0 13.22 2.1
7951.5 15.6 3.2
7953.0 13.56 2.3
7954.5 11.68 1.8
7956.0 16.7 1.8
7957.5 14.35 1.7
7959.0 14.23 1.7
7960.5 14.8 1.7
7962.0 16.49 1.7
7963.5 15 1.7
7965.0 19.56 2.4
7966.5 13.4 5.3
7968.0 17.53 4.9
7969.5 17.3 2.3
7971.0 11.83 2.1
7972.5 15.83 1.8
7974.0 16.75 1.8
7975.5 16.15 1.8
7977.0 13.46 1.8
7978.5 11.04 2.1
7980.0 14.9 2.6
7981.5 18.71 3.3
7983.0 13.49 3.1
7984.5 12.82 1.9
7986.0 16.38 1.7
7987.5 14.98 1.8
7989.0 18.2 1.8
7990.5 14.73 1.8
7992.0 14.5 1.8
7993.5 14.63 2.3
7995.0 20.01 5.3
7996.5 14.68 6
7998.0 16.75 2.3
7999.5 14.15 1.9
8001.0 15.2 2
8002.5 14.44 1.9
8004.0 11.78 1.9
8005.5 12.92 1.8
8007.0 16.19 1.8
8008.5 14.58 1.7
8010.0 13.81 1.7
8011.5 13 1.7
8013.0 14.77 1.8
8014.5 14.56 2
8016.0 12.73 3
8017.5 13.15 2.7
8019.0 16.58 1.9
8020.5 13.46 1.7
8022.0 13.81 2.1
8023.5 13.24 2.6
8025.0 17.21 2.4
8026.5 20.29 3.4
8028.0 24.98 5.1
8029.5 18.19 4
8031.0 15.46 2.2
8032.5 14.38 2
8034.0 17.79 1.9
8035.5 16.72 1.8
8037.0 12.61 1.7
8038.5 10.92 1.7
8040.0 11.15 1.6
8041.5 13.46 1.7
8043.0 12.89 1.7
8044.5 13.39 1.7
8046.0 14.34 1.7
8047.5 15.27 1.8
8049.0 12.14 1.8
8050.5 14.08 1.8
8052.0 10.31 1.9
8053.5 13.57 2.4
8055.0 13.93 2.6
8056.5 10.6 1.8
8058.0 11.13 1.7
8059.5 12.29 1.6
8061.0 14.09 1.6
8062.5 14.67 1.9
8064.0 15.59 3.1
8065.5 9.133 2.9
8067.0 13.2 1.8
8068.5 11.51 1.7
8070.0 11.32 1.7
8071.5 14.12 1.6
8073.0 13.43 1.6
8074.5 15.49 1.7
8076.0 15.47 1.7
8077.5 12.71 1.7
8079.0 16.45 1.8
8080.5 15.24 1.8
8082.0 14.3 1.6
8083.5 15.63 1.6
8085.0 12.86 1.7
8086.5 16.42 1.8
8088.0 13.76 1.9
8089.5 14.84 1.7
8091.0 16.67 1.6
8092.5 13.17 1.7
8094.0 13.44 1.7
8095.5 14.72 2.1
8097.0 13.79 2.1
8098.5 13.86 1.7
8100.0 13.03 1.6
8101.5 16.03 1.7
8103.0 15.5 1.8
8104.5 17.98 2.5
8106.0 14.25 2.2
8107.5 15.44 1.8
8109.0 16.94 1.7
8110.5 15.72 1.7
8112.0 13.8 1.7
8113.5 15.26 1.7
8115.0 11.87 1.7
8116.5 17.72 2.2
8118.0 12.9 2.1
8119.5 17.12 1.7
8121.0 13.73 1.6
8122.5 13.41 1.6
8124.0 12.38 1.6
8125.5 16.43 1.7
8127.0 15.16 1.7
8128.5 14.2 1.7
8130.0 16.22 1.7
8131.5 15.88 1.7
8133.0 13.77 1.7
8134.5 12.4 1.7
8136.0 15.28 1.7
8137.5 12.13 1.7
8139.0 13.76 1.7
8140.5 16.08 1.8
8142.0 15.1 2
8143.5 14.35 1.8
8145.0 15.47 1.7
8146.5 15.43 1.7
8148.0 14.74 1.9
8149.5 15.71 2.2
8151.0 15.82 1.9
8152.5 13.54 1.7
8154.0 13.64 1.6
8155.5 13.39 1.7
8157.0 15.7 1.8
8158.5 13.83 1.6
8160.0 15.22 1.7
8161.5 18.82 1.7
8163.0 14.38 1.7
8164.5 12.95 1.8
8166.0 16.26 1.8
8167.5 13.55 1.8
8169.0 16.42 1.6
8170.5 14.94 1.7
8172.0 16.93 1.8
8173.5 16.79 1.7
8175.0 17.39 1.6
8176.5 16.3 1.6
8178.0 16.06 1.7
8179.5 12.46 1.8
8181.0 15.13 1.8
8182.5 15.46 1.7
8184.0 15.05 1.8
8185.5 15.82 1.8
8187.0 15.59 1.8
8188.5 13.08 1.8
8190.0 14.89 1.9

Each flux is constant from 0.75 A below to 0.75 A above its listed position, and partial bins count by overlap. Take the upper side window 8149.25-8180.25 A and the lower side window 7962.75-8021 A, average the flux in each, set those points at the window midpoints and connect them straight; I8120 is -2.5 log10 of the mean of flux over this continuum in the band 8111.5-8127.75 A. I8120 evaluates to 0.05 mag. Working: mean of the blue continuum 15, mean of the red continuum 15.2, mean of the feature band 14.5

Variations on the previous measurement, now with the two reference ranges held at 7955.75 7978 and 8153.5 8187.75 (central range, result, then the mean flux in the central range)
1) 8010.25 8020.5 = 0.10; 14.1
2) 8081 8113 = 0.04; 14.9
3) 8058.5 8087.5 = 0.11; 13.9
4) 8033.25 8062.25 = 0.17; 13.2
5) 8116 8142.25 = 0.05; 14.6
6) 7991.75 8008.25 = 0.03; 15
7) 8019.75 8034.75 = -0.10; 16.9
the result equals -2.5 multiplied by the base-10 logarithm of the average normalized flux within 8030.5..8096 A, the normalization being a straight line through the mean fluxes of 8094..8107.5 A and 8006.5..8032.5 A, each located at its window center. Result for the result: 0.110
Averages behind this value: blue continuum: 15.6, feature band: 13.7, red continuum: 14.8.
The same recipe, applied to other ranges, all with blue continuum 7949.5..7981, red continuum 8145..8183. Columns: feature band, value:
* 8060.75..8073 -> 0.17 mag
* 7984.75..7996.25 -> -0.07 mag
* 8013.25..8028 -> -0.03 mag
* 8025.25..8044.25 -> -0.05 mag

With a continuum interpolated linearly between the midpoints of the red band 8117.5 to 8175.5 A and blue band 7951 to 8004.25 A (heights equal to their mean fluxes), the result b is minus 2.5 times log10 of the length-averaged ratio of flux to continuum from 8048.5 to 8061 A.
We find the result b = 0.213 mag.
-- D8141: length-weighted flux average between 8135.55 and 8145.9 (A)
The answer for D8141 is 14.6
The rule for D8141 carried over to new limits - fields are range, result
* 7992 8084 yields 14.3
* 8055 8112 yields 14.2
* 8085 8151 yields 14.8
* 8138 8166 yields 14.9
